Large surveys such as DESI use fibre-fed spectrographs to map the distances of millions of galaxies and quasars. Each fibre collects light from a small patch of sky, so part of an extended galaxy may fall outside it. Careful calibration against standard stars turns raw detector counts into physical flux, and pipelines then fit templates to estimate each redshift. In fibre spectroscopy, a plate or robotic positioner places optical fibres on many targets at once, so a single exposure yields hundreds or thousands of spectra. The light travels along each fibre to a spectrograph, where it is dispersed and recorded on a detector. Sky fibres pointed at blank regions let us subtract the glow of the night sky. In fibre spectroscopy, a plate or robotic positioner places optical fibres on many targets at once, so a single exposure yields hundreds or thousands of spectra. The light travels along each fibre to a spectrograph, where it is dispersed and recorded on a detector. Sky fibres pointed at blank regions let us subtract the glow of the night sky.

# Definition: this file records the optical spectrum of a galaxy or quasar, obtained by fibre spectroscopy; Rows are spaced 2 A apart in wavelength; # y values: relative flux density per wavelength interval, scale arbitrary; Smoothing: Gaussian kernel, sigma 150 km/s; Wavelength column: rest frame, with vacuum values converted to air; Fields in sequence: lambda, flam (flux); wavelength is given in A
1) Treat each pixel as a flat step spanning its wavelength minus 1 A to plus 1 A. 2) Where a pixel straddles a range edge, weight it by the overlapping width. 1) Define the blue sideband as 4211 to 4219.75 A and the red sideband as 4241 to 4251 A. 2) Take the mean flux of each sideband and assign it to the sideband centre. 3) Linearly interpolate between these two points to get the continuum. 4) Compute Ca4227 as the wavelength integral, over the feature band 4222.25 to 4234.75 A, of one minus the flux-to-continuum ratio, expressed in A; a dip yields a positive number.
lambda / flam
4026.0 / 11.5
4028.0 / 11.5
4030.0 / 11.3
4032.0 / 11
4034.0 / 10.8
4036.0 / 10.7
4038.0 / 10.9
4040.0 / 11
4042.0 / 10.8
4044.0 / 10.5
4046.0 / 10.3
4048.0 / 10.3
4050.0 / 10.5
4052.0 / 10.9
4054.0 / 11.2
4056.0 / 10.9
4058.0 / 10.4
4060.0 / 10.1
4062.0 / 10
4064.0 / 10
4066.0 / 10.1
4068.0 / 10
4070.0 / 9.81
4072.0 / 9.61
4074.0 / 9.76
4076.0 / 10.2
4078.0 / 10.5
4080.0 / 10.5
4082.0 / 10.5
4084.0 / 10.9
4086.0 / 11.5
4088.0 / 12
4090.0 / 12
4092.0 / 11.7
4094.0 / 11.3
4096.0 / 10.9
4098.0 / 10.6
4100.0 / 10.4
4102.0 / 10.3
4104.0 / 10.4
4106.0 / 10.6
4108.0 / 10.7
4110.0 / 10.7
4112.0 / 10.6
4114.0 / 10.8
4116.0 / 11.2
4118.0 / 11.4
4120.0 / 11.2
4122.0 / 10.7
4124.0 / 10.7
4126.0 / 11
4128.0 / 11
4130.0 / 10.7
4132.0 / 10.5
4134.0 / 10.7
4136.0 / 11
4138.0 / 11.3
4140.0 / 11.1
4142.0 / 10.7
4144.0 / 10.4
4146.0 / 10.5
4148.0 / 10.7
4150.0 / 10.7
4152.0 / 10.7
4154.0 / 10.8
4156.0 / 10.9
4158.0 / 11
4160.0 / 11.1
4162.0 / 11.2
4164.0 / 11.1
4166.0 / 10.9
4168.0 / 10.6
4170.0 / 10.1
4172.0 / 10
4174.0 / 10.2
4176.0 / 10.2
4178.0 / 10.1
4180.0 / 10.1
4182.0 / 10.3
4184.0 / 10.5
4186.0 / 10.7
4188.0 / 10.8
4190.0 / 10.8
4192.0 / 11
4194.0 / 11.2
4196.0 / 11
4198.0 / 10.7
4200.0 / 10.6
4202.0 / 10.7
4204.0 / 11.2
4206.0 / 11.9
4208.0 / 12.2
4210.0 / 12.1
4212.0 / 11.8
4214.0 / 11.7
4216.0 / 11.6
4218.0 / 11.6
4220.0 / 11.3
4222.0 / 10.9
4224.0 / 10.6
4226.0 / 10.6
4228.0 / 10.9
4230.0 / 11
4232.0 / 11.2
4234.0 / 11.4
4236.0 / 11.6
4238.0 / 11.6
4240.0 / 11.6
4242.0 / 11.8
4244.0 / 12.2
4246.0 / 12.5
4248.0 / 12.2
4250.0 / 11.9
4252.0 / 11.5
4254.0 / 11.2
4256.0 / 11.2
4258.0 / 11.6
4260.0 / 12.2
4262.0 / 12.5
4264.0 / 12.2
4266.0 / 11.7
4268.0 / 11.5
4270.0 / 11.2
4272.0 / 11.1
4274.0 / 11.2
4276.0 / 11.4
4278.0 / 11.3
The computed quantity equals 0.96 A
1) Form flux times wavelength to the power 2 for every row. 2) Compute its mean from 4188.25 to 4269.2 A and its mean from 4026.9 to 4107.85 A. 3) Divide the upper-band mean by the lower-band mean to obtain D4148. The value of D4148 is 1.16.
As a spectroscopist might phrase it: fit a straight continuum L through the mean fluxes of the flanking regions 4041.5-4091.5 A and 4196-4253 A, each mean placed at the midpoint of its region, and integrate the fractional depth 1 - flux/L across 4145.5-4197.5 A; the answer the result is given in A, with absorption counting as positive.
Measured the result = 2.2 A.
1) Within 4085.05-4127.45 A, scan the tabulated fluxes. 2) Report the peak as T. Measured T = 12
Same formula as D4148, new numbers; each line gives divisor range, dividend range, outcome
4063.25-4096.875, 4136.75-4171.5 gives 1.05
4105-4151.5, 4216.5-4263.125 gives 1.12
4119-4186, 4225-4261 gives 1.13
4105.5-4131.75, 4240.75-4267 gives 1.17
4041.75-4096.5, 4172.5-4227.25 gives 1.10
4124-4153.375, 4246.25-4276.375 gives 1.15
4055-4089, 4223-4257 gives 1.20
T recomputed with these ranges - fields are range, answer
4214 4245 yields 12.2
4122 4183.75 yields 11.3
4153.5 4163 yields 11.2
